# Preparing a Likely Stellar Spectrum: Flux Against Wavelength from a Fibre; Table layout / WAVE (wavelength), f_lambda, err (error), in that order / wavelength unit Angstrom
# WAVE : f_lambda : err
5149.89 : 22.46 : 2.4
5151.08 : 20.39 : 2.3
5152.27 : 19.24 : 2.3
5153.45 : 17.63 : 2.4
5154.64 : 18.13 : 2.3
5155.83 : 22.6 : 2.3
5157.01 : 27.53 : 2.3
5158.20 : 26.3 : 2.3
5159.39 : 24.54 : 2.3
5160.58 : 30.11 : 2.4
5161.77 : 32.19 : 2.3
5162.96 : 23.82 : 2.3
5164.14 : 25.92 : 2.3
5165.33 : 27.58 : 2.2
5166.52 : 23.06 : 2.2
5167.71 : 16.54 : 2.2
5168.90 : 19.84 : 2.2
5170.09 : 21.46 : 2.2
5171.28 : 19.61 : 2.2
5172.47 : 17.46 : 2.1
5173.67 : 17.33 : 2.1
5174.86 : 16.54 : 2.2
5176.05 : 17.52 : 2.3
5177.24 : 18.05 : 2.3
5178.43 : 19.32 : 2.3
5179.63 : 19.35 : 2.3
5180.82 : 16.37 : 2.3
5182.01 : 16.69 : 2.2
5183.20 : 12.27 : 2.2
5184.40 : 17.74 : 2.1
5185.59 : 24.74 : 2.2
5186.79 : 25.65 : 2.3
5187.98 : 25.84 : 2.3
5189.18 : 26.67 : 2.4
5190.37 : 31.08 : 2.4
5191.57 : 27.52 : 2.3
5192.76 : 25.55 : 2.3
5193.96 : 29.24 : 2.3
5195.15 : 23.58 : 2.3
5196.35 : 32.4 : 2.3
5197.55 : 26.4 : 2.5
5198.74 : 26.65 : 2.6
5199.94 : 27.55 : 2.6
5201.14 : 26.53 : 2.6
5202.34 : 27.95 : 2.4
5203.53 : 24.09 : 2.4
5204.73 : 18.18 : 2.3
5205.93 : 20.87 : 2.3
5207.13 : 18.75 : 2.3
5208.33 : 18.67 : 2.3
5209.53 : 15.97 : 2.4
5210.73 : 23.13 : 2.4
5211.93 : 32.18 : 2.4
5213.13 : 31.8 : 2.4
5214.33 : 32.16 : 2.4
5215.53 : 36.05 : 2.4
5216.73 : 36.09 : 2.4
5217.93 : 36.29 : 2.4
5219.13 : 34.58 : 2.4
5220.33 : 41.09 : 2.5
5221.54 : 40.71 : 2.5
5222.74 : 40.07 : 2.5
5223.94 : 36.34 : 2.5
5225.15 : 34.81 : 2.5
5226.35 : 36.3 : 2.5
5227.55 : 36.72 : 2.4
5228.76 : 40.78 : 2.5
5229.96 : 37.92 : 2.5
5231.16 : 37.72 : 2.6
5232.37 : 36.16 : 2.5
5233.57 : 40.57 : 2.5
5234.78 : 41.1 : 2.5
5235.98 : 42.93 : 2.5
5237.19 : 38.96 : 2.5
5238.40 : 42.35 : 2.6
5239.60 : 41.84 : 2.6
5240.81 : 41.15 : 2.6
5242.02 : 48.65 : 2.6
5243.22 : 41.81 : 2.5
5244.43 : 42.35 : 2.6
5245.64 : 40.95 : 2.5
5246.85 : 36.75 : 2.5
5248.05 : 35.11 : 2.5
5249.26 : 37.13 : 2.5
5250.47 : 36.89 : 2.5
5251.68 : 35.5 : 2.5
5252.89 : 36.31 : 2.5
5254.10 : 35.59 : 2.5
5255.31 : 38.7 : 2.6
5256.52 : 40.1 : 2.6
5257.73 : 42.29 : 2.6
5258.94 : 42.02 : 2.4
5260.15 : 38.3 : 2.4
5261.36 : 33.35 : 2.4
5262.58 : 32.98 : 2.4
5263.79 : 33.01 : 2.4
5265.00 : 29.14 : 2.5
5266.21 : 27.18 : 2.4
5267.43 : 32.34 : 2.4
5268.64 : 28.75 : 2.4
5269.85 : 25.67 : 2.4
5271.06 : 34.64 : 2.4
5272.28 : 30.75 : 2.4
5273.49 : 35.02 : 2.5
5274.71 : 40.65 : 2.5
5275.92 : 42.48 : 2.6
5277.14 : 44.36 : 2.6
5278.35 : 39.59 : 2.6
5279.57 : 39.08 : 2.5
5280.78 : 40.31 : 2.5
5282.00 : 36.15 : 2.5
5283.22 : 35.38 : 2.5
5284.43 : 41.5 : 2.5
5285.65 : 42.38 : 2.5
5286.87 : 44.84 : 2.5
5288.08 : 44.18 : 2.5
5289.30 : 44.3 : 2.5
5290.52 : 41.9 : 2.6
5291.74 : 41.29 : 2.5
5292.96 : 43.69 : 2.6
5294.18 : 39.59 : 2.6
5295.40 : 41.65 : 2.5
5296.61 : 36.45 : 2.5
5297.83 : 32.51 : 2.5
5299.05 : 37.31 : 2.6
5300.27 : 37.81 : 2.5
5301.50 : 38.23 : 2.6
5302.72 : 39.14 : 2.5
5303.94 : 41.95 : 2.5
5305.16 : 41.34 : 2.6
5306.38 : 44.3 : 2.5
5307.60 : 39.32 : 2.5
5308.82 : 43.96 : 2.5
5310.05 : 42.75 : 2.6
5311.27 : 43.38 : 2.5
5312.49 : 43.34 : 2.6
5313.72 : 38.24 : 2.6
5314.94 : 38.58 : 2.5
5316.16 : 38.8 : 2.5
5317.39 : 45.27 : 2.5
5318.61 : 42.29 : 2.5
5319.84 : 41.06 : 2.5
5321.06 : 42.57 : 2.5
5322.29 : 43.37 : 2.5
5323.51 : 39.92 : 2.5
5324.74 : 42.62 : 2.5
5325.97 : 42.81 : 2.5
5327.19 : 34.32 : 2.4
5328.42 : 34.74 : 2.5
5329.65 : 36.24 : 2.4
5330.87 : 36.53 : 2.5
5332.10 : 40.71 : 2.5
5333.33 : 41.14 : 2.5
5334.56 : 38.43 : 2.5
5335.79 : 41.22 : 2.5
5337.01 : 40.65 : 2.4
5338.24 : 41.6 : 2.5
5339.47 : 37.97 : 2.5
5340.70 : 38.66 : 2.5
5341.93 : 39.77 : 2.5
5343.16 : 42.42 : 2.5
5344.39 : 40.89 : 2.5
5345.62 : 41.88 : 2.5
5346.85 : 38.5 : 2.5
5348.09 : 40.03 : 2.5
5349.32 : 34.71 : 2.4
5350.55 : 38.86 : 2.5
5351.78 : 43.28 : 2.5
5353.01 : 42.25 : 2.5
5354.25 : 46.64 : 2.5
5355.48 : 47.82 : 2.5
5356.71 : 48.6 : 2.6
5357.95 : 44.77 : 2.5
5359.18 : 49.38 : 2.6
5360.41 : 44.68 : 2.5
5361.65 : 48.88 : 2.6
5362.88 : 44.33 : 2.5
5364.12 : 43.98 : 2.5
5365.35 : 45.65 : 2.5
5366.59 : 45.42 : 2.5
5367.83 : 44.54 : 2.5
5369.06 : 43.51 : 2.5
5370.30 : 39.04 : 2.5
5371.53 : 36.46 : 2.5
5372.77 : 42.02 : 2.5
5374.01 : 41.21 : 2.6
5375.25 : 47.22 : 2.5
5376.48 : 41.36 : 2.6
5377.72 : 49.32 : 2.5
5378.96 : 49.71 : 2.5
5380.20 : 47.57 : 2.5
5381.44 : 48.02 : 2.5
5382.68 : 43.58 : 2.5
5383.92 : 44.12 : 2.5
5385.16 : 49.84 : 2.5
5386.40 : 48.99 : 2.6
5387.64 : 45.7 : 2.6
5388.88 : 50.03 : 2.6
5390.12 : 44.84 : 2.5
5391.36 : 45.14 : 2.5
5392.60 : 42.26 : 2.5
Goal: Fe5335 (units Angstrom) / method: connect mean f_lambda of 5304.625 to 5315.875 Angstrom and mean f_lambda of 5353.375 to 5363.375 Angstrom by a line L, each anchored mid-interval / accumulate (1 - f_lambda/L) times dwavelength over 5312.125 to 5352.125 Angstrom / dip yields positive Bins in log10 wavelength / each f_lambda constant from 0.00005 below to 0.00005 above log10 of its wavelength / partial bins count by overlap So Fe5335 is 3.6 Angstrom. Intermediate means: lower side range 41.6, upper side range 46.8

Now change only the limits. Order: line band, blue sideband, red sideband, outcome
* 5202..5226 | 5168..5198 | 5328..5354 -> -4.3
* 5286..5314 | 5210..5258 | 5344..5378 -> -0.2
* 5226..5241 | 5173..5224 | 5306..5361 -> -4.9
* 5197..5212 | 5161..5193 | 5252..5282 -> 1.5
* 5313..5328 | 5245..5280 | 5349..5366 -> 0.2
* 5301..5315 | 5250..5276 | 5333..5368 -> -0.9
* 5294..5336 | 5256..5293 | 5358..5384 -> 0.5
